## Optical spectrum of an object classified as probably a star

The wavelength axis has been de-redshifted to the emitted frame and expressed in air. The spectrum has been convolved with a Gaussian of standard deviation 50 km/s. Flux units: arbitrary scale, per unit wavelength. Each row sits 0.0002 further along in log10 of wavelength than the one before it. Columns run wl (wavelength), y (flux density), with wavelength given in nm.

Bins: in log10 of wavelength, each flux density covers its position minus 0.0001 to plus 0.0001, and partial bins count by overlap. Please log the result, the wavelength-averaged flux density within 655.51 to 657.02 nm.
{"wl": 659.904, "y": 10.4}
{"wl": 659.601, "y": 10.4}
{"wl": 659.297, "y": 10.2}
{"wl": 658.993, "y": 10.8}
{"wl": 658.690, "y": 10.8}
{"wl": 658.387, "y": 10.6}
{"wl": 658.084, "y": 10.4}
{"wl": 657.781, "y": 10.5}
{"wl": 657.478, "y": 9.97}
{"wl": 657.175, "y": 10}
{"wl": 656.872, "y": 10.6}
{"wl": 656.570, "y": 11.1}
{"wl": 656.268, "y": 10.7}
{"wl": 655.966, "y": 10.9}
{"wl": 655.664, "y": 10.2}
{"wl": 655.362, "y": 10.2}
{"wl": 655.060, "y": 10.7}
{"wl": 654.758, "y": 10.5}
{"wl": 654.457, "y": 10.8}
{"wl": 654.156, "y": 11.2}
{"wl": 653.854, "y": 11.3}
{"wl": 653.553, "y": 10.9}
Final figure 10.7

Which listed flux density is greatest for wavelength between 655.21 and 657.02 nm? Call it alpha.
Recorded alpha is 11.1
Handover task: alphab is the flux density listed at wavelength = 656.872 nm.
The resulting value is 10.6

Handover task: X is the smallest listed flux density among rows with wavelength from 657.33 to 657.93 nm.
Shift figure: 9.97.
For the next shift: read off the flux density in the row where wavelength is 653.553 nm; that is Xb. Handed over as 10.9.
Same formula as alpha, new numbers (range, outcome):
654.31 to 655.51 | 10.8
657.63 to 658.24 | 10.5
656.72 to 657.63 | 10.6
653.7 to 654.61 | 11.3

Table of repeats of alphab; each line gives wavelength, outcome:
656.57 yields 11.1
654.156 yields 11.2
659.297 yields 10.2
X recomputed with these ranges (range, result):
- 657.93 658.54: 10.4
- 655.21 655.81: 10.2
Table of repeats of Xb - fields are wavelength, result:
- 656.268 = 10.7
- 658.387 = 10.6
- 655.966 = 10.9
